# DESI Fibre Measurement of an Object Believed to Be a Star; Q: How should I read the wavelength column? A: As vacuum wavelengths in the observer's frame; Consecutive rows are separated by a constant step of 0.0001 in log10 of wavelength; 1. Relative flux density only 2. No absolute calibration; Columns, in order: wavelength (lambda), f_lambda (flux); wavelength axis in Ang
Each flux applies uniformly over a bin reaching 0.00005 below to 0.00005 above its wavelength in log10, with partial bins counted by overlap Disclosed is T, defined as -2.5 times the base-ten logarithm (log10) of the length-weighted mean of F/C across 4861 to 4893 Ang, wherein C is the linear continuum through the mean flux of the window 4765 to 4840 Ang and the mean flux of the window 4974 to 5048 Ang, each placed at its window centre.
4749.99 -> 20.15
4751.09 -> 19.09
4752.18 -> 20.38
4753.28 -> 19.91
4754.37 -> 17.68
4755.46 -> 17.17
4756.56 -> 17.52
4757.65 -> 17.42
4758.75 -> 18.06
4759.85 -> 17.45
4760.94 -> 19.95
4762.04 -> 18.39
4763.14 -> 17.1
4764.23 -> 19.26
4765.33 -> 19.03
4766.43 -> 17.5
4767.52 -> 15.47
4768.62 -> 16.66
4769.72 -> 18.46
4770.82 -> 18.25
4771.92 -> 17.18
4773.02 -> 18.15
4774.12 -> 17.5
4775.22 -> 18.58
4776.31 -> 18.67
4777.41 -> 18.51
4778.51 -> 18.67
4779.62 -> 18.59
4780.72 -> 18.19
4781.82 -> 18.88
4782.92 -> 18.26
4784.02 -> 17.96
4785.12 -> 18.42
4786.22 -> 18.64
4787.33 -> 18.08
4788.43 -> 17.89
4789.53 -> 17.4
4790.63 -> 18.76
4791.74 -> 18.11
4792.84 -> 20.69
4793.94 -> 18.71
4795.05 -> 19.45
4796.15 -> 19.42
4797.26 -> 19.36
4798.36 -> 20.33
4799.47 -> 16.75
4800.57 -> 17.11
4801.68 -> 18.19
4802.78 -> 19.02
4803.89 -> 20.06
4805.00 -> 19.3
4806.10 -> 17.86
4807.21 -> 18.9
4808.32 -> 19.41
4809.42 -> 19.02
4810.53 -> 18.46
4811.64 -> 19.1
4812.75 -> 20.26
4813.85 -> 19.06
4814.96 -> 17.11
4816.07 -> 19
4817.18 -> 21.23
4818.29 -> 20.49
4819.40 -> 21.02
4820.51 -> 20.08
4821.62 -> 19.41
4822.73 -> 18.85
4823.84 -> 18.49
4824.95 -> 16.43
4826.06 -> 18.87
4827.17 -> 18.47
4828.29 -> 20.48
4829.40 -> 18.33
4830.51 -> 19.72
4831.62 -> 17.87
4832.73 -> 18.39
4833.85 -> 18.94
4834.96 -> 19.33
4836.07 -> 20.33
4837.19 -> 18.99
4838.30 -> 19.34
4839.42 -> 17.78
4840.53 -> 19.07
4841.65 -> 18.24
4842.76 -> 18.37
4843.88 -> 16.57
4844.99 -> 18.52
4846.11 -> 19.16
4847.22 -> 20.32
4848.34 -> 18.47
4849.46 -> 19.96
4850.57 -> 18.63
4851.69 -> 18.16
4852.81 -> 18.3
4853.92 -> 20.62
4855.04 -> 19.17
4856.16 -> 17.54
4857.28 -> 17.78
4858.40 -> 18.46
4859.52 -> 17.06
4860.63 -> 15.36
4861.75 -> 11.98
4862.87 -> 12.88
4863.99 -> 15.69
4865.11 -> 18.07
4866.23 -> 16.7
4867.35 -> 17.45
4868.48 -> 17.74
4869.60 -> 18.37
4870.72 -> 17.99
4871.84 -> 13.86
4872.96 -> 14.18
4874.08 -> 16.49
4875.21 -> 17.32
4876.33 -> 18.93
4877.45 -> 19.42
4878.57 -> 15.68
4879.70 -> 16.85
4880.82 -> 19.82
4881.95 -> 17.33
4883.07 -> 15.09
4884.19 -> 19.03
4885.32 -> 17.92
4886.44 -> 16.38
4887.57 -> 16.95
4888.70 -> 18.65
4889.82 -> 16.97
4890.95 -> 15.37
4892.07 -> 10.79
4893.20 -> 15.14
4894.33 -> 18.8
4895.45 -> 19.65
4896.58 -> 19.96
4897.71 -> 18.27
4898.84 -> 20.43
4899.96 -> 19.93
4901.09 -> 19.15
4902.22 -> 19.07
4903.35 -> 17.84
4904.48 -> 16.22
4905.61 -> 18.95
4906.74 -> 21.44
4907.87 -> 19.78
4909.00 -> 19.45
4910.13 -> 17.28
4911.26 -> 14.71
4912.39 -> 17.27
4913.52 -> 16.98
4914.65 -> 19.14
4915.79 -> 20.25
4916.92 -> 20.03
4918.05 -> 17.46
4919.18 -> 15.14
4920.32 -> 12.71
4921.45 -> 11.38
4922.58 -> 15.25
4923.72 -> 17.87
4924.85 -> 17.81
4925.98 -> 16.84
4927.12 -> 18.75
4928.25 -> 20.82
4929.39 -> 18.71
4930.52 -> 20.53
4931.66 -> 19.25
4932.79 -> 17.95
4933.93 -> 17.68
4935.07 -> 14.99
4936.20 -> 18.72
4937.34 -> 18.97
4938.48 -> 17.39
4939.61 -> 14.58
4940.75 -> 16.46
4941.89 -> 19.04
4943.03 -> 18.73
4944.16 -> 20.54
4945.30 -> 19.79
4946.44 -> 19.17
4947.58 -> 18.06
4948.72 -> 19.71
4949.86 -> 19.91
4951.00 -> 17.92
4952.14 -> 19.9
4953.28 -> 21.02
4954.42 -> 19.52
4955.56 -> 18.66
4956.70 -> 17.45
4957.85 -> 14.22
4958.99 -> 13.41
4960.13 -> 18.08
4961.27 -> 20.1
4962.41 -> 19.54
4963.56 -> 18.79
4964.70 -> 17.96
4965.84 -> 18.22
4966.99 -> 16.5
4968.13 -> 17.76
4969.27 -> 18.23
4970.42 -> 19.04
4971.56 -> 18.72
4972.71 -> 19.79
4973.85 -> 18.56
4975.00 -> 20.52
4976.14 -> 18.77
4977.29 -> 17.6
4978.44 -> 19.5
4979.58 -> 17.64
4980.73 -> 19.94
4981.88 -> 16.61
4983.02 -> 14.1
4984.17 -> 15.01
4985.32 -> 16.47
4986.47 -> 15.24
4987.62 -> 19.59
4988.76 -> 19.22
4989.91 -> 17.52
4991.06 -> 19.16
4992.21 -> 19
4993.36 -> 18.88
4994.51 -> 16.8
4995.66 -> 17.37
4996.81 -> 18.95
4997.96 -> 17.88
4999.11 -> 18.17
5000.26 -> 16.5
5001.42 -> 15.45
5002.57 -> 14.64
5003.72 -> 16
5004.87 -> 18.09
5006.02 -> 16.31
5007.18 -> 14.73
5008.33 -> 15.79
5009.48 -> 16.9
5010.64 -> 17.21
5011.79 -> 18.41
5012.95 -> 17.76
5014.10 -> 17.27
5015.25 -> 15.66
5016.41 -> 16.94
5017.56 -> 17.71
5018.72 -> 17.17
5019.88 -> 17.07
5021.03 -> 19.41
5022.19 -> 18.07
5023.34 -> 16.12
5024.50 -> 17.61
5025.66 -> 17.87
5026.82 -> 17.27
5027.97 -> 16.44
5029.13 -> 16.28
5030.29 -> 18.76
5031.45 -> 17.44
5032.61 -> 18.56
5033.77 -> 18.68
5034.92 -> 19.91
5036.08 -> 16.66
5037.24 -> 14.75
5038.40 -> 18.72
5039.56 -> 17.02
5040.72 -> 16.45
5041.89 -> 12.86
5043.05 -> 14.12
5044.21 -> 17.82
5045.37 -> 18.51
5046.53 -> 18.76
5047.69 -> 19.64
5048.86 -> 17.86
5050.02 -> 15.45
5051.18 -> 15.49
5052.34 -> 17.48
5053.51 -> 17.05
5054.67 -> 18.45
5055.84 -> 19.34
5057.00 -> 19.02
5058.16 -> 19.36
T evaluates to 0.105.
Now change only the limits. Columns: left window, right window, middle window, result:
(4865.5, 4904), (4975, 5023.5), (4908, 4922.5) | 0.04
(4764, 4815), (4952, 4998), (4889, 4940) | 0.03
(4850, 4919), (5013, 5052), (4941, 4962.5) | -0.07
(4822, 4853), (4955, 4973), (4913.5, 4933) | 0.03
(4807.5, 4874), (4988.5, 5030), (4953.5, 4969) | -0.02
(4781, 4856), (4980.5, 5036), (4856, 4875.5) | 0.13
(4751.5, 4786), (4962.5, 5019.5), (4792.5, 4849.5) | -0.06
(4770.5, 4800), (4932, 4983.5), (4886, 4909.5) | 0.02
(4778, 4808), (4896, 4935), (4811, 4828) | -0.04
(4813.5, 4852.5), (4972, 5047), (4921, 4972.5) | -0.01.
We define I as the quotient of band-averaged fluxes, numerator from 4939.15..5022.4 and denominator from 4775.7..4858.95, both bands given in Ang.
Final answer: 0.9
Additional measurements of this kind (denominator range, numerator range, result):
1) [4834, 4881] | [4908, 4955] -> 1.02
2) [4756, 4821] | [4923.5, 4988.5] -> 0.98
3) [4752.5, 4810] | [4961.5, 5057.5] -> 0.95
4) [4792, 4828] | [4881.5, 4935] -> 0.93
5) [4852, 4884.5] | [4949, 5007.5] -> 1.05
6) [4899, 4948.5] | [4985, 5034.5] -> 0.97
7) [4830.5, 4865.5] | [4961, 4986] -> 1.00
